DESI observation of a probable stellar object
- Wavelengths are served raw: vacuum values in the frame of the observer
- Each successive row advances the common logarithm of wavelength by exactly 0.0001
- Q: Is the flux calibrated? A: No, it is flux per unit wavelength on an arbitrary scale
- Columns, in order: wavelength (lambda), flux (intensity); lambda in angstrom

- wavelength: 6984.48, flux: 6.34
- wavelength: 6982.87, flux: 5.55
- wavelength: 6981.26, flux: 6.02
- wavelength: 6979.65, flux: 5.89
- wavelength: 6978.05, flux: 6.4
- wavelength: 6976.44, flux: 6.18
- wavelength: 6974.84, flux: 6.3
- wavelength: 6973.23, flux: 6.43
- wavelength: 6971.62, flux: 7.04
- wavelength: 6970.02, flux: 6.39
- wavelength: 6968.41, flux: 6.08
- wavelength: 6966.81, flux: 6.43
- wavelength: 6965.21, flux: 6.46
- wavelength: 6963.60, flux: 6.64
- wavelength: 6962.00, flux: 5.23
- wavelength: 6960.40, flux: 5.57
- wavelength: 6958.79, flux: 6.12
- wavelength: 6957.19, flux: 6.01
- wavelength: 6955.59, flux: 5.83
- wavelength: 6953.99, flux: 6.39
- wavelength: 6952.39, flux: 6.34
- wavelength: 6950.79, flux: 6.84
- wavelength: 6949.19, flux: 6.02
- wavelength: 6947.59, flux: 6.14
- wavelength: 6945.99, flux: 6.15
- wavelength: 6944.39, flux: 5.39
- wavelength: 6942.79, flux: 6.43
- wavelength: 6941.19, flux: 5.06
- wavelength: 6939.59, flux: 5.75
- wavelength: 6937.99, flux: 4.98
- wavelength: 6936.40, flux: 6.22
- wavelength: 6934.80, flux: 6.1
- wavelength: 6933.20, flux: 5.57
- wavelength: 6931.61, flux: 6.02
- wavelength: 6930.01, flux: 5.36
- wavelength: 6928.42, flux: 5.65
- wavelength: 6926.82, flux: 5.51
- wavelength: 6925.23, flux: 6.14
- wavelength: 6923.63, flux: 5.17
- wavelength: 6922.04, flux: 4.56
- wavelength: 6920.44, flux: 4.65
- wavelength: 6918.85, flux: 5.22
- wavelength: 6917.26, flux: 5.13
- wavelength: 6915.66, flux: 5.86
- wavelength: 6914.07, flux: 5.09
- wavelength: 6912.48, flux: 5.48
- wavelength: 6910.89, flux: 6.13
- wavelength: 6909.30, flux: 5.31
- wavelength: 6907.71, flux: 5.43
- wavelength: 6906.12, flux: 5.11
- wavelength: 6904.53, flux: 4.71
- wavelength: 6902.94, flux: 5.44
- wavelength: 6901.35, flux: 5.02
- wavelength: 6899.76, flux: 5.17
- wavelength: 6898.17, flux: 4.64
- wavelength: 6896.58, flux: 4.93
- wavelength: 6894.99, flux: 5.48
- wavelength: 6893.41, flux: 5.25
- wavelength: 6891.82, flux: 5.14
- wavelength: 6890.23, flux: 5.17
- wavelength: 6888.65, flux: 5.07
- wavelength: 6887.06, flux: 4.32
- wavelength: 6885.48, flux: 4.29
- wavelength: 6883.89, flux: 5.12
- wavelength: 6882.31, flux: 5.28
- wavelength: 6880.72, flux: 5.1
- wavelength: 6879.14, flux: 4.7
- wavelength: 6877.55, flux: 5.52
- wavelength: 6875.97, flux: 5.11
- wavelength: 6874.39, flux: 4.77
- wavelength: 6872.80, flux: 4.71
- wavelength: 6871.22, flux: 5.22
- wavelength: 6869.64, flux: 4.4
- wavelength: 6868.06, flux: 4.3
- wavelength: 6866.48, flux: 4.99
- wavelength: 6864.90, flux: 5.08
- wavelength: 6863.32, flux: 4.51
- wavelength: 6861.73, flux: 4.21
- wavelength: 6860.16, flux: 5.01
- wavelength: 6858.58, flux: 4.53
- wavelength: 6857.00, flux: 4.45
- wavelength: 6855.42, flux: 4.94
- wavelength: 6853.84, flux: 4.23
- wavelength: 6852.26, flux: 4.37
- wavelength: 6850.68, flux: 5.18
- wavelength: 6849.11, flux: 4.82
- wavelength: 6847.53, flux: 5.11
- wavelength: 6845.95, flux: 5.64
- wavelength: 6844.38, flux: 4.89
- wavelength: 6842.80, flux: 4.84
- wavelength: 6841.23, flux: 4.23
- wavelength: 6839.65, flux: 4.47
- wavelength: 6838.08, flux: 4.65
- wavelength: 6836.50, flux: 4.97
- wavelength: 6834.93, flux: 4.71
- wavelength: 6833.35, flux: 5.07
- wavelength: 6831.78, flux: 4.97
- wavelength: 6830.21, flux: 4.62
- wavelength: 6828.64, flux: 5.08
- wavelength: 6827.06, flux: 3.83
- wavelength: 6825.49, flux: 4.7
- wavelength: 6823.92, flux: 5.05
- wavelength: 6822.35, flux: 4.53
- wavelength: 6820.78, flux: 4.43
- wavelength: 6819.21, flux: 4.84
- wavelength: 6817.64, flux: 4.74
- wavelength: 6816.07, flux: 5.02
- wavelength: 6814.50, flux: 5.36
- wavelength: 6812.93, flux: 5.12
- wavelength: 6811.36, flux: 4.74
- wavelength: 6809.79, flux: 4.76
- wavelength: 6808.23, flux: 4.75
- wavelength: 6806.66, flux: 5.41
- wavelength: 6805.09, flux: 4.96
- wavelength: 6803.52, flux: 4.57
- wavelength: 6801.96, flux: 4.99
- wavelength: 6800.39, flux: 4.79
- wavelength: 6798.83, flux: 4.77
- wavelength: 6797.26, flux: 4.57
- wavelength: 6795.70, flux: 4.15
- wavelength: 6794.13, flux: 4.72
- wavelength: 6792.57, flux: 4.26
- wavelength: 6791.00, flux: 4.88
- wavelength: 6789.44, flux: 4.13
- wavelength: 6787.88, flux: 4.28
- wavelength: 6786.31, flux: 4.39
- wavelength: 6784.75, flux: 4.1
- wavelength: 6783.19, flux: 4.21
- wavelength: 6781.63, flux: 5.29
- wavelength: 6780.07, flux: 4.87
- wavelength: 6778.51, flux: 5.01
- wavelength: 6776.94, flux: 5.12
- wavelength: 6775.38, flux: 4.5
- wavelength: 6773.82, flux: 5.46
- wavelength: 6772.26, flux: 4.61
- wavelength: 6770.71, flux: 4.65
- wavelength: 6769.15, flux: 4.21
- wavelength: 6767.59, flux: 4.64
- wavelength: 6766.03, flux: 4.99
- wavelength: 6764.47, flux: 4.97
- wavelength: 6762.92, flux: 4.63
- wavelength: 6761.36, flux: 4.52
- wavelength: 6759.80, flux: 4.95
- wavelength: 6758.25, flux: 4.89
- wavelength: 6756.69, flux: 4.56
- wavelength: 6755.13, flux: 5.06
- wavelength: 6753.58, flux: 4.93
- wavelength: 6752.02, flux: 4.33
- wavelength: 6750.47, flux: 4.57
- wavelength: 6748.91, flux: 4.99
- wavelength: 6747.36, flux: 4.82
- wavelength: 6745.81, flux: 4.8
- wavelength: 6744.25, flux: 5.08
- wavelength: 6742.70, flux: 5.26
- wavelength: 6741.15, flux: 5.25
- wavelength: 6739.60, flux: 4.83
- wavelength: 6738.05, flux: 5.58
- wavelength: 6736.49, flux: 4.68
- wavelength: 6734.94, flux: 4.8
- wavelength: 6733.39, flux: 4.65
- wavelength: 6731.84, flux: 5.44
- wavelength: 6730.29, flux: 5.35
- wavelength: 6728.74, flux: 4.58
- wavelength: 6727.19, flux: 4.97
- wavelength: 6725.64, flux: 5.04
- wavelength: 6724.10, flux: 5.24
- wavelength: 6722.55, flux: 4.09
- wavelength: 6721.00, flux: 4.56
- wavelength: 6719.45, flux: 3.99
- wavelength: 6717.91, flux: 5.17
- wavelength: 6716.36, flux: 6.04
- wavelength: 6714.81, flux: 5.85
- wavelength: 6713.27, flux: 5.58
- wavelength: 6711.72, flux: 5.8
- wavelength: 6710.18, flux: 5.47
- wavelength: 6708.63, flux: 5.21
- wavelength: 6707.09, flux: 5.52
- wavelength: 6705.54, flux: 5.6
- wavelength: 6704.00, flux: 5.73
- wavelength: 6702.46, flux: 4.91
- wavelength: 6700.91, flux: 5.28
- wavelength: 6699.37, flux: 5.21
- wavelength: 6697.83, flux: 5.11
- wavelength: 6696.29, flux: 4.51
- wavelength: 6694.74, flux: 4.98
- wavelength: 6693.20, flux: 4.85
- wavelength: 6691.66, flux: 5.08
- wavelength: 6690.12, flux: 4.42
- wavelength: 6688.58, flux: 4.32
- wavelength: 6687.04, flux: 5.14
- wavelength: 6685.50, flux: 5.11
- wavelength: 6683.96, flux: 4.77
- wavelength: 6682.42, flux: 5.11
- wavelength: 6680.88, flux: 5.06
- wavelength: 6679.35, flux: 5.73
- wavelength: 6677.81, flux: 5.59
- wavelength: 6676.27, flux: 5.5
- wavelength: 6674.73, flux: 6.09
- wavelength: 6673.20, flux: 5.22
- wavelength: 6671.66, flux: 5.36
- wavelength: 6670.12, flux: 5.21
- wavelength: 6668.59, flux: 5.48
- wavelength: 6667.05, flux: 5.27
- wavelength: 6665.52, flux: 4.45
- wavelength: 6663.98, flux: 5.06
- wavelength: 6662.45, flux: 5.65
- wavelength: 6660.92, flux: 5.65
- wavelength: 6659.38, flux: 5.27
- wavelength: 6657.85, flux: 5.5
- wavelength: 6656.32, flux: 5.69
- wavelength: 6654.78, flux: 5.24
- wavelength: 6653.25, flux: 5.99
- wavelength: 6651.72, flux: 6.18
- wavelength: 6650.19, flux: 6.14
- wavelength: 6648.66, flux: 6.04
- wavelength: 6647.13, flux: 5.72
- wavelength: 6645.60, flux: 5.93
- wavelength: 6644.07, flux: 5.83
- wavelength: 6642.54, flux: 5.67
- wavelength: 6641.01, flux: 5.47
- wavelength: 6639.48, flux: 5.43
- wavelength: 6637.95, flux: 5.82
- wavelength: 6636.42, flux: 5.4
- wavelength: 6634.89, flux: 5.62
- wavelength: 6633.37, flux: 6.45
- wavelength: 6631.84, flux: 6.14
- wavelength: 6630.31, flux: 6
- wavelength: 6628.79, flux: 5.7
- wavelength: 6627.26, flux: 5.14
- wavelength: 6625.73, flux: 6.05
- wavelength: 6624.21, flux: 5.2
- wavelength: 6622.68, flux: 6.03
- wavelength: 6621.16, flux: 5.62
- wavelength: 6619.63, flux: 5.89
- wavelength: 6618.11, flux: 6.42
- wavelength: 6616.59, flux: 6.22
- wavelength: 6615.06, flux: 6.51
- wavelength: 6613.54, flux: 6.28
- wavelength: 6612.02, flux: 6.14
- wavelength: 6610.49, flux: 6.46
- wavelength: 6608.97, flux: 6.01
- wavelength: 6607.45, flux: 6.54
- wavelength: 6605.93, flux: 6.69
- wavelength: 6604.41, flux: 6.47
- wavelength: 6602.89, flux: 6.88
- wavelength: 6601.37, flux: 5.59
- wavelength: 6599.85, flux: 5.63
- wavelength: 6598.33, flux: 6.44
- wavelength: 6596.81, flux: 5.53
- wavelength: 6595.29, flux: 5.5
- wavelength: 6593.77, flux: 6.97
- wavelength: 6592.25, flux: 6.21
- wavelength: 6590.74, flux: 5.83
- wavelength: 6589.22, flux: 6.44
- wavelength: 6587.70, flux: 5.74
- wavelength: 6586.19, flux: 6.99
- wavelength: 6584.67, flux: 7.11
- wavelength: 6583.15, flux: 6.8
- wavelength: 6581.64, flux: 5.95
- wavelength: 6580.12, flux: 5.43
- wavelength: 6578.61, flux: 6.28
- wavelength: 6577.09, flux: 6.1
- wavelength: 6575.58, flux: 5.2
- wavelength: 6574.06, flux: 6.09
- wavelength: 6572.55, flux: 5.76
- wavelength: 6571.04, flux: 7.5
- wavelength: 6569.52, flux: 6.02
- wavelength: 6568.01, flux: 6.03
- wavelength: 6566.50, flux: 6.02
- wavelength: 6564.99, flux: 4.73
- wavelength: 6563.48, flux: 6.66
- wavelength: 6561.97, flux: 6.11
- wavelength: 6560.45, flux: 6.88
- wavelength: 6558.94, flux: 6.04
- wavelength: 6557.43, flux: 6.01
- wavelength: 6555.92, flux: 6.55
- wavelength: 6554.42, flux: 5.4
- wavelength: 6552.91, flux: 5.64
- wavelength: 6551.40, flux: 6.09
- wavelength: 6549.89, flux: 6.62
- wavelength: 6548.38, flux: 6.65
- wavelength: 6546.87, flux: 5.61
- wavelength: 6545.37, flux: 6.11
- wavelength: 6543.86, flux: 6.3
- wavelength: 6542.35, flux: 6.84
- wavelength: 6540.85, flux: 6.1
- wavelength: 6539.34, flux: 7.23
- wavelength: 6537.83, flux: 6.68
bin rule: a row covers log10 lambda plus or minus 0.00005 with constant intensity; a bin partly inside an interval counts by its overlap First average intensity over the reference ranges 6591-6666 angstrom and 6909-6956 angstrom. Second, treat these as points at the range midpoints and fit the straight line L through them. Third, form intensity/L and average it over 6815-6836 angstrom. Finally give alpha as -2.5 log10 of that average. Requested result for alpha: 0.21 mag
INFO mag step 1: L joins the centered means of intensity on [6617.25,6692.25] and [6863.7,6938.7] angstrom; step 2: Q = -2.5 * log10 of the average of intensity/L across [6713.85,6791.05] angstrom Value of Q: 0.118 mag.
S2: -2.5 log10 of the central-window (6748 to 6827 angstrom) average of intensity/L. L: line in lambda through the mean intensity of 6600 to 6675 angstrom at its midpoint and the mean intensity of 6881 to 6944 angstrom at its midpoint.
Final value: 0.17 mag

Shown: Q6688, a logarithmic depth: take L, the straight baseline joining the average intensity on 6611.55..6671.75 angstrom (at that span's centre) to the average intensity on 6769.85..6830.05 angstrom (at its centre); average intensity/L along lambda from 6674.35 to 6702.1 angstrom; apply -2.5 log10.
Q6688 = 0.07 mag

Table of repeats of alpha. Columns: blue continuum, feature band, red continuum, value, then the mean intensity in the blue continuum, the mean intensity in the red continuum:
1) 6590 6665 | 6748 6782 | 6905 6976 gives 0.218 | 5.91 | 5.81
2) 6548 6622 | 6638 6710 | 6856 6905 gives 0.084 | 6.17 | 4.89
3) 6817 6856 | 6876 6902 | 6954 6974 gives 0.069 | 4.76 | 6.19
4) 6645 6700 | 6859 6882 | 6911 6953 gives 0.154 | 5.32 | 5.65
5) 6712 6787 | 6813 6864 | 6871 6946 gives 0.077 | 4.88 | 5.28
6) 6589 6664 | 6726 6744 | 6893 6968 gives 0.157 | 5.93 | 5.63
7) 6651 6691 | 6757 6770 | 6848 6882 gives 0.075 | 5.31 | 4.78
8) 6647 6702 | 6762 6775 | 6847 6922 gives 0.085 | 5.3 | 4.97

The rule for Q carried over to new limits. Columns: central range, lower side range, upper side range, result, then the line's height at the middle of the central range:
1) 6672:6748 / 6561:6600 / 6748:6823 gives 0.03 mag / 5.25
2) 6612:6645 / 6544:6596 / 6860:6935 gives 0.02 mag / 5.97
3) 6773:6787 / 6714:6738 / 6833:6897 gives 0.03 mag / 4.93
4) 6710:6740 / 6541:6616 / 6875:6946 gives 0.14 mag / 5.8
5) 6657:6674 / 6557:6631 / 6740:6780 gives 0.06 mag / 5.57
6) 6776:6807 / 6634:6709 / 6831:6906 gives 0.09 mag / 5.07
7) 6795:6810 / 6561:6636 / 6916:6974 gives 0.24 mag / 5.96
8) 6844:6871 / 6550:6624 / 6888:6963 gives 0.19 mag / 5.66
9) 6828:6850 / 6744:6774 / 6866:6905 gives 0.00 mag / 4.89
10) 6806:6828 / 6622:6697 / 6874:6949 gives 0.12 mag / 5.37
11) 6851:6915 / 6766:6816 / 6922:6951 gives 0.09 mag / 5.37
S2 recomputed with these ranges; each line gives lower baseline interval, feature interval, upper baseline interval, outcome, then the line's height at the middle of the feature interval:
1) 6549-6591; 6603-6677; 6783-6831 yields -0.02 mag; 5.71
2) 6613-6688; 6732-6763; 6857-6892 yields 0.09 mag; 5.28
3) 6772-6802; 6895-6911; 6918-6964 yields 0.07 mag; 5.48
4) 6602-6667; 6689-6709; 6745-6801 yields 0.05 mag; 5.31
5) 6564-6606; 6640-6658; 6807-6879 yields 0.00 mag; 5.8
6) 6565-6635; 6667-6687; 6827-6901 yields 0.08 mag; 5.74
